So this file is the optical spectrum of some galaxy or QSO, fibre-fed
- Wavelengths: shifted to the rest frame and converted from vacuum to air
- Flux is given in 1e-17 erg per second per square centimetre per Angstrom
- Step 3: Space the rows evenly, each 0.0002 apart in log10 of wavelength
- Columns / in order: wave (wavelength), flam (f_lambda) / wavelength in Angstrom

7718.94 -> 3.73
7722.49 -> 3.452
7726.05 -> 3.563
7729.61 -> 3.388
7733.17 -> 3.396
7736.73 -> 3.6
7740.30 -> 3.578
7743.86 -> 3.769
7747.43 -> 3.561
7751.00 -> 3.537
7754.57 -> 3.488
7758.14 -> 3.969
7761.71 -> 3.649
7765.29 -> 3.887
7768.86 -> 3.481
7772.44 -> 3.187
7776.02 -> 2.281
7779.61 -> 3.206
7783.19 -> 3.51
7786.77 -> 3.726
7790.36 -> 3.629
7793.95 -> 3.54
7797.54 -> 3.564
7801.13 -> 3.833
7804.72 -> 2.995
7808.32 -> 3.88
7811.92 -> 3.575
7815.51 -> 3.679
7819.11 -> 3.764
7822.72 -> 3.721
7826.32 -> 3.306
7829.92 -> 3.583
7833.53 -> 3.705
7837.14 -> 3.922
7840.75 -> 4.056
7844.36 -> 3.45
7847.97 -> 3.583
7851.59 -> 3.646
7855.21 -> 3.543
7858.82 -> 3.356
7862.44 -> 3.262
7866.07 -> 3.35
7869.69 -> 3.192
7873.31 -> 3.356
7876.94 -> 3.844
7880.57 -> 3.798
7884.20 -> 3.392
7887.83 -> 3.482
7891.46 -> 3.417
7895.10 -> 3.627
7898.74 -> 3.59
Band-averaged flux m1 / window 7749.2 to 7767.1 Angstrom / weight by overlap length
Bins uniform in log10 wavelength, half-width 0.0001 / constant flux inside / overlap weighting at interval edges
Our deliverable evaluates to 3.71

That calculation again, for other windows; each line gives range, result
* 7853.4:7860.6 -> 3.45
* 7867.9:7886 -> 3.52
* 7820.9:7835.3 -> 3.58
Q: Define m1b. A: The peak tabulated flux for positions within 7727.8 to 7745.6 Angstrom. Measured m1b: 3.769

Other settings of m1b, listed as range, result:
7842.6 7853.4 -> 3.646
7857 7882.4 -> 3.844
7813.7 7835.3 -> 3.764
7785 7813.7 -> 3.88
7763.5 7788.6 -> 3.887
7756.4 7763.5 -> 3.969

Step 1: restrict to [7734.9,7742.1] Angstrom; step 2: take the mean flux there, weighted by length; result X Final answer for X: 3.59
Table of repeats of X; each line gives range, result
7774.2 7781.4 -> 2.74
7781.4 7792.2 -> 3.62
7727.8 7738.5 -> 3.46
